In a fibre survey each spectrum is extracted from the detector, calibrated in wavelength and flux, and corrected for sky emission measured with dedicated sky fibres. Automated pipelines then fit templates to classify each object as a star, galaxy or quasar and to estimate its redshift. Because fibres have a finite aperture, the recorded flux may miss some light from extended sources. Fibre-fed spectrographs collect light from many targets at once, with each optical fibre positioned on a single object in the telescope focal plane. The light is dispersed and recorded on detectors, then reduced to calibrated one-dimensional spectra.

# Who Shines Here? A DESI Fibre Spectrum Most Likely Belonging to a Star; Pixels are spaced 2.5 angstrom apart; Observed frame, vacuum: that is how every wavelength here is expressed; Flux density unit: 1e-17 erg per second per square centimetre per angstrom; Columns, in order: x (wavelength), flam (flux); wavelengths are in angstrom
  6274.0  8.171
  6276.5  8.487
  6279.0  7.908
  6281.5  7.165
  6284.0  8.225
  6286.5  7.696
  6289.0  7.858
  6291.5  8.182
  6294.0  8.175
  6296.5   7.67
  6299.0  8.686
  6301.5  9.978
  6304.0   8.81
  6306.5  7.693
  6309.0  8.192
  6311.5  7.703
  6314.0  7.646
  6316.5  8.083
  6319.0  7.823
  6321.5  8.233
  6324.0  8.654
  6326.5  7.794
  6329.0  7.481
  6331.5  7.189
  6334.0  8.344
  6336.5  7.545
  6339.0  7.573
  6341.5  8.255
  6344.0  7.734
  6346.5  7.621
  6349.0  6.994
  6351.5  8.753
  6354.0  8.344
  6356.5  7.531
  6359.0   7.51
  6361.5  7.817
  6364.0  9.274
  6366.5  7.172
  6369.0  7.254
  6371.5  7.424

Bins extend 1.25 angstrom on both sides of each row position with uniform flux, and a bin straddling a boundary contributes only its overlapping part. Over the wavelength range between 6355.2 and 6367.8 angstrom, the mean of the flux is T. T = 7.86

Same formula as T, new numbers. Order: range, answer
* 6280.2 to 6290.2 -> 7.74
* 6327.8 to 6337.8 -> 7.64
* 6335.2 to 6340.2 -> 7.57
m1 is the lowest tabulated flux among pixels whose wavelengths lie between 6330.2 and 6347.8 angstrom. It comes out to 7.189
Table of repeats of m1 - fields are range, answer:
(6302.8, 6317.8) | 7.646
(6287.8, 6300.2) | 7.67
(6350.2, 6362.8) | 7.51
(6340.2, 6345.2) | 7.734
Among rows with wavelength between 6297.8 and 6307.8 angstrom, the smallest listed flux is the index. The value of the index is 7.693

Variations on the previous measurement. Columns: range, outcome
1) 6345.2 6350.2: 6.994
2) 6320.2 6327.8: 7.794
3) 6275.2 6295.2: 7.165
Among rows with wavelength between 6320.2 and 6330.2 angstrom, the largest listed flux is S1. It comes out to 8.654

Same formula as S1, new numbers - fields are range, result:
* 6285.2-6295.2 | 8.182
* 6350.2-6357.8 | 8.753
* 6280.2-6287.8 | 8.225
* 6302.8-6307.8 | 8.81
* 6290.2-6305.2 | 9.978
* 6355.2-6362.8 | 7.817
